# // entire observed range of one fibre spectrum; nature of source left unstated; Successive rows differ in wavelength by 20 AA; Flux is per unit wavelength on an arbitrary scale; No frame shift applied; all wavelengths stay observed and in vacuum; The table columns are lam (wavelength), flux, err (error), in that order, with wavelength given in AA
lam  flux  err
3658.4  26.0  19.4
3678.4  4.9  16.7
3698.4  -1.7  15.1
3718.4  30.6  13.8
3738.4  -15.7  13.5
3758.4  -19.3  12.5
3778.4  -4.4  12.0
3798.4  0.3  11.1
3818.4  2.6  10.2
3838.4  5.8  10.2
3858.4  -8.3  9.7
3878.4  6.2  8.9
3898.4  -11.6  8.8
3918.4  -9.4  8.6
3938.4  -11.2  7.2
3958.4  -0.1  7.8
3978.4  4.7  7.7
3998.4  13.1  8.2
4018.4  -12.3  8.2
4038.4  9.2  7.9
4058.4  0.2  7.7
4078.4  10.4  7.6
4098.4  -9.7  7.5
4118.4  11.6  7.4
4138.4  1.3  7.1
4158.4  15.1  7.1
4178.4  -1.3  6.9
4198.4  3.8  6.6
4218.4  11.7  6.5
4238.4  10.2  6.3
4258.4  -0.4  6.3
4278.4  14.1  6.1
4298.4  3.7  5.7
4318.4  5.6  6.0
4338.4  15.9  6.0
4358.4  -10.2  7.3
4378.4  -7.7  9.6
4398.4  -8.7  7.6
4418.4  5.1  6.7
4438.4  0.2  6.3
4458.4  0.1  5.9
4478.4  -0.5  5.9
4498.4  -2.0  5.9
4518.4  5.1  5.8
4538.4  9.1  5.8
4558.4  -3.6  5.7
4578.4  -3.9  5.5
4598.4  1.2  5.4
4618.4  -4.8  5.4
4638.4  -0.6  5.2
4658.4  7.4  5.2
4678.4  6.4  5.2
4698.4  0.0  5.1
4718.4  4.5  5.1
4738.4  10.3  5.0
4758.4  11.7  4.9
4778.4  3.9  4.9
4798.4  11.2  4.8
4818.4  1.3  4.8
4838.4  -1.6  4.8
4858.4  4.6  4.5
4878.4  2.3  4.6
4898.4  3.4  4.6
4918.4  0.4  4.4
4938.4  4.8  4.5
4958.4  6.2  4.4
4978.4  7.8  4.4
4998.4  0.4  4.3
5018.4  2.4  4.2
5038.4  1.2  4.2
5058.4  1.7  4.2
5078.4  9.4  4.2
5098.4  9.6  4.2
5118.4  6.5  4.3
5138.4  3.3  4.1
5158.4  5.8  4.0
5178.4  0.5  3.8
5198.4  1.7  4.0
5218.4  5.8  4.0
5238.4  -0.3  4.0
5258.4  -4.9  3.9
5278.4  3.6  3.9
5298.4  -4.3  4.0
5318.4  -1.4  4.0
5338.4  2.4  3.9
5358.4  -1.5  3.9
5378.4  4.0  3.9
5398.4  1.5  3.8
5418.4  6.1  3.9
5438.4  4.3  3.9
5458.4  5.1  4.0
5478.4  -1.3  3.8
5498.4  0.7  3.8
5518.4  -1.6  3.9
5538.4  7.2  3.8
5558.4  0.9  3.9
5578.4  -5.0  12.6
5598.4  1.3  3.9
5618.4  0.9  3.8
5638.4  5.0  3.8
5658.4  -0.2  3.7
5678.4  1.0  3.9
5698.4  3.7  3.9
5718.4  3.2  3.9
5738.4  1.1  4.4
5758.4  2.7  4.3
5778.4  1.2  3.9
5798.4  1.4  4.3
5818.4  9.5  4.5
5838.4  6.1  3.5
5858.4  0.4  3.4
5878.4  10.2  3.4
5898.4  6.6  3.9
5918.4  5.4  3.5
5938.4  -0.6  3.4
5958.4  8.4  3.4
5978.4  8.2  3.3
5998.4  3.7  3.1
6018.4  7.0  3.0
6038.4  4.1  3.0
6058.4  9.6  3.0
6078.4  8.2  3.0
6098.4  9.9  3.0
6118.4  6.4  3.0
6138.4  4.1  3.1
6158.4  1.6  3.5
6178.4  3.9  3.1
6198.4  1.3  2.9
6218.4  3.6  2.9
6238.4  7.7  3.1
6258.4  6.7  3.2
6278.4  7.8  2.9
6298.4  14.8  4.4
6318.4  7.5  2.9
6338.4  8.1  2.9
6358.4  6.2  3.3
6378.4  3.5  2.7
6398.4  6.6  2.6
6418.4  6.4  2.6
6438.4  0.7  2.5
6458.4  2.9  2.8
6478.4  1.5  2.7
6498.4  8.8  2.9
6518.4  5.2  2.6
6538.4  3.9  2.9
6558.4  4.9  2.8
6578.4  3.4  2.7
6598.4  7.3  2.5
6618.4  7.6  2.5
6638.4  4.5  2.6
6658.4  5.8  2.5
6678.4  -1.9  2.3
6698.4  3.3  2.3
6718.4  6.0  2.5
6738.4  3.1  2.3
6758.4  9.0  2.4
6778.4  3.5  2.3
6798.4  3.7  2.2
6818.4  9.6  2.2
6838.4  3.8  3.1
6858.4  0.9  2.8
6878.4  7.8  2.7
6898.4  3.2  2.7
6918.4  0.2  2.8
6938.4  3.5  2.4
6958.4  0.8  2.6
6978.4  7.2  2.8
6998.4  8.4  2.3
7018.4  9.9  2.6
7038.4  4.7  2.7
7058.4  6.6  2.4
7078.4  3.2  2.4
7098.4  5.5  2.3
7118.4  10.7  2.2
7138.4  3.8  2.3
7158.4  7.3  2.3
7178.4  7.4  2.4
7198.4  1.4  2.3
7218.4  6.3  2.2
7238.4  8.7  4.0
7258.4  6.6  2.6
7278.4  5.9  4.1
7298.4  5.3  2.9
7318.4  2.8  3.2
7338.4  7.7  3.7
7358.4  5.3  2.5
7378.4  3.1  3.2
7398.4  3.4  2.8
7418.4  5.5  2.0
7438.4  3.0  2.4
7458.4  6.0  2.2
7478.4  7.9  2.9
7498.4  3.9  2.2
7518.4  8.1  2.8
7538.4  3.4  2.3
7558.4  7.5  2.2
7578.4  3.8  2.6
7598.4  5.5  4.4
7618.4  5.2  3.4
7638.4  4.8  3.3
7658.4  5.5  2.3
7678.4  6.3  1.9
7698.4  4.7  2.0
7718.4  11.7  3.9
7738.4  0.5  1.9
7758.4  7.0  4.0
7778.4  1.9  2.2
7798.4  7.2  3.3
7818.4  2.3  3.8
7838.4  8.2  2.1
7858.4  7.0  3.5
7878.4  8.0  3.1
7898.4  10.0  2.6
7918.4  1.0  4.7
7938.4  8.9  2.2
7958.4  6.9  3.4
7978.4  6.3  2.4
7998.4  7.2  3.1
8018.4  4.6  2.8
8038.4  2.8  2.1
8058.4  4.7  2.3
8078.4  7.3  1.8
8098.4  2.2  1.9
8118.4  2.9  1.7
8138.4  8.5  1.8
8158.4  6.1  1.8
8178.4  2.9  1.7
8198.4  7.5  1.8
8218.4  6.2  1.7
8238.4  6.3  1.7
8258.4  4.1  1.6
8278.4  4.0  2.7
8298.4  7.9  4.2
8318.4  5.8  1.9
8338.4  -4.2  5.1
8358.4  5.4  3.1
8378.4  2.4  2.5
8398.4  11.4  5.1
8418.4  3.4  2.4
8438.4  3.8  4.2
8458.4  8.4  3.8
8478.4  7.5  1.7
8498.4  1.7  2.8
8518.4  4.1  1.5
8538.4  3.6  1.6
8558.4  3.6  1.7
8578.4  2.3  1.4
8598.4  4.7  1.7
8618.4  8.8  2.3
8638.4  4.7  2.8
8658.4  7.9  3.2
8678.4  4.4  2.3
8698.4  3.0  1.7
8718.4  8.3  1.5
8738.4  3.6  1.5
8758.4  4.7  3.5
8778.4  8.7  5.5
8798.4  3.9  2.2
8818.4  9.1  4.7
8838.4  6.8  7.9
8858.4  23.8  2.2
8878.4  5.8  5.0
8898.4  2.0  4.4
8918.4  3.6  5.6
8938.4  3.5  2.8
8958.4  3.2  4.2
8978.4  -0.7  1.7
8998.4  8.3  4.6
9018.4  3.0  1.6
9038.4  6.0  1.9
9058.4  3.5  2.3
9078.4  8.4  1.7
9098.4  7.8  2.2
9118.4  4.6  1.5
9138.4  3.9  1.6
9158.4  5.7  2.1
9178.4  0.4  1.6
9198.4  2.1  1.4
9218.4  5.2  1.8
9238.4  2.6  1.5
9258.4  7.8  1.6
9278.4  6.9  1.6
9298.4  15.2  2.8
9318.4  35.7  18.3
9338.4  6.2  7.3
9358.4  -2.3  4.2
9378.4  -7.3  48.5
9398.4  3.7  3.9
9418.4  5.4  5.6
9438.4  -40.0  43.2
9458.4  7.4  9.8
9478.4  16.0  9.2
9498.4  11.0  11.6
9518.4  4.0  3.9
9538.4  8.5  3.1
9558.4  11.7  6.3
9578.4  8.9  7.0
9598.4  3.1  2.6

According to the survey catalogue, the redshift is 0.77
